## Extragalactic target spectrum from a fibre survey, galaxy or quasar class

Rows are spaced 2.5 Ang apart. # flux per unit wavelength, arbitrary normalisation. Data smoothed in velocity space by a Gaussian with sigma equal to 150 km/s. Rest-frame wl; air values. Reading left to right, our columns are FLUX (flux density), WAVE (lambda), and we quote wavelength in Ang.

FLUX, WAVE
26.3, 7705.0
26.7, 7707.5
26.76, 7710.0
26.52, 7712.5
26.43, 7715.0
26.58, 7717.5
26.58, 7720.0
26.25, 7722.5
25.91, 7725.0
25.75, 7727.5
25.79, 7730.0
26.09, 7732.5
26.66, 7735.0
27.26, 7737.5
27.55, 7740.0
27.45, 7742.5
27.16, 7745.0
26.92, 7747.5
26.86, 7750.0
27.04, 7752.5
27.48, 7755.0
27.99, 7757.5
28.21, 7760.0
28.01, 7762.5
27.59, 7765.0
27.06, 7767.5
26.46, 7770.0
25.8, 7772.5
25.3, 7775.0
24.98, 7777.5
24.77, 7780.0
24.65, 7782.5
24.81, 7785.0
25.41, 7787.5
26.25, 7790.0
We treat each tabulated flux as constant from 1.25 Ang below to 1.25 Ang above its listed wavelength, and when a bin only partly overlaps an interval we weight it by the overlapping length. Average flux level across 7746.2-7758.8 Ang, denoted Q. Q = 27.3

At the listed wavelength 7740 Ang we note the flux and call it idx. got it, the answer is 27.55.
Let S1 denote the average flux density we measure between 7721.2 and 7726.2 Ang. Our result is 26.1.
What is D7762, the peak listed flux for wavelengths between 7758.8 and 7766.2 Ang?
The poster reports 28.21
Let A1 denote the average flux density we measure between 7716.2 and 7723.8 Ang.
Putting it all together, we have 26.5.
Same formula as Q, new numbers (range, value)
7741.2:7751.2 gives 27.1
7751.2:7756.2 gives 27.3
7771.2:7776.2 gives 25.6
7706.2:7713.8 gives 26.7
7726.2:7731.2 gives 25.8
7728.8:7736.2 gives 26.2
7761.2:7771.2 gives 27.3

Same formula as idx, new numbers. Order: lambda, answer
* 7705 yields 26.3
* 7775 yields 25.3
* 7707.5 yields 26.7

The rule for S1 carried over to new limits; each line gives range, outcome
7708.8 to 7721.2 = 26.6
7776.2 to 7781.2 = 24.9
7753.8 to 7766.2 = 27.9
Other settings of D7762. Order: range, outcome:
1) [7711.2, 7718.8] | 26.58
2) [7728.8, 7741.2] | 27.55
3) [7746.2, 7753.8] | 27.04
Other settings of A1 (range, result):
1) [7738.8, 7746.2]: 27.4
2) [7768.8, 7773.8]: 26.1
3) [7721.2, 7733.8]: 26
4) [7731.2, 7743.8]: 27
